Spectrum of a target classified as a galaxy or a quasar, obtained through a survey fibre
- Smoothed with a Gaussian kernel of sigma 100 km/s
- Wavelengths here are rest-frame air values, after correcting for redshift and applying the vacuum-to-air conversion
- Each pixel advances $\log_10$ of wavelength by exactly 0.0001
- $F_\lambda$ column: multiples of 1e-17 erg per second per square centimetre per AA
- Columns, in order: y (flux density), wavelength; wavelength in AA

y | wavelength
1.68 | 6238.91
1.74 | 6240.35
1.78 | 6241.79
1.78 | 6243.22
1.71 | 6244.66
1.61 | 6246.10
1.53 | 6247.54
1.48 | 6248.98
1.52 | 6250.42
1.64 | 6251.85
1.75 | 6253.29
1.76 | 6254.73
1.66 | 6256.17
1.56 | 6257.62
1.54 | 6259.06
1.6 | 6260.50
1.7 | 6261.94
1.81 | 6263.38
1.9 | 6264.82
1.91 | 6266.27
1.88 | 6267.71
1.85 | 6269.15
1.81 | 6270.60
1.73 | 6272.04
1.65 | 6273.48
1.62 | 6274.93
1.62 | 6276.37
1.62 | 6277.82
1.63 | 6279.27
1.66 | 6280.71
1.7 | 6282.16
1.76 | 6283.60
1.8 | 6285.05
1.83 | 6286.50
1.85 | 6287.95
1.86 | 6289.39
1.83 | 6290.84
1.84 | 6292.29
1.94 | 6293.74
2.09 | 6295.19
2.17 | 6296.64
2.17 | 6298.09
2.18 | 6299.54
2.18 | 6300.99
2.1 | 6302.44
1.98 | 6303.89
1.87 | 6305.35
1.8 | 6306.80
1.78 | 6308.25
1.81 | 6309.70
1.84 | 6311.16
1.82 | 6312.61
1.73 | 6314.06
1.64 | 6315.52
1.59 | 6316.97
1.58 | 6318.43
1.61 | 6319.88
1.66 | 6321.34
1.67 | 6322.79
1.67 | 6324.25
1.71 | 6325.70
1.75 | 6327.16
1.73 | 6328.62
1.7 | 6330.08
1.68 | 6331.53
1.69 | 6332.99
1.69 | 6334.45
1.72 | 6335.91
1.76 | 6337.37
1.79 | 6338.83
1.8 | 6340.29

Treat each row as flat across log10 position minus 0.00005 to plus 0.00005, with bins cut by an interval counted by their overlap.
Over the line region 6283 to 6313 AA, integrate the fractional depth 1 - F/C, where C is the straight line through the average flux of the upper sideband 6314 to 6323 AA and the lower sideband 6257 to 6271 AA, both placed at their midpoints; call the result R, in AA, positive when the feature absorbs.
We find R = -4.5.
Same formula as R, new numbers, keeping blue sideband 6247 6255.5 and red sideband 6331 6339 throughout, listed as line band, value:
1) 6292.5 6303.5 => -2.8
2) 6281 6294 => -1.2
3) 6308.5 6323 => 0.0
